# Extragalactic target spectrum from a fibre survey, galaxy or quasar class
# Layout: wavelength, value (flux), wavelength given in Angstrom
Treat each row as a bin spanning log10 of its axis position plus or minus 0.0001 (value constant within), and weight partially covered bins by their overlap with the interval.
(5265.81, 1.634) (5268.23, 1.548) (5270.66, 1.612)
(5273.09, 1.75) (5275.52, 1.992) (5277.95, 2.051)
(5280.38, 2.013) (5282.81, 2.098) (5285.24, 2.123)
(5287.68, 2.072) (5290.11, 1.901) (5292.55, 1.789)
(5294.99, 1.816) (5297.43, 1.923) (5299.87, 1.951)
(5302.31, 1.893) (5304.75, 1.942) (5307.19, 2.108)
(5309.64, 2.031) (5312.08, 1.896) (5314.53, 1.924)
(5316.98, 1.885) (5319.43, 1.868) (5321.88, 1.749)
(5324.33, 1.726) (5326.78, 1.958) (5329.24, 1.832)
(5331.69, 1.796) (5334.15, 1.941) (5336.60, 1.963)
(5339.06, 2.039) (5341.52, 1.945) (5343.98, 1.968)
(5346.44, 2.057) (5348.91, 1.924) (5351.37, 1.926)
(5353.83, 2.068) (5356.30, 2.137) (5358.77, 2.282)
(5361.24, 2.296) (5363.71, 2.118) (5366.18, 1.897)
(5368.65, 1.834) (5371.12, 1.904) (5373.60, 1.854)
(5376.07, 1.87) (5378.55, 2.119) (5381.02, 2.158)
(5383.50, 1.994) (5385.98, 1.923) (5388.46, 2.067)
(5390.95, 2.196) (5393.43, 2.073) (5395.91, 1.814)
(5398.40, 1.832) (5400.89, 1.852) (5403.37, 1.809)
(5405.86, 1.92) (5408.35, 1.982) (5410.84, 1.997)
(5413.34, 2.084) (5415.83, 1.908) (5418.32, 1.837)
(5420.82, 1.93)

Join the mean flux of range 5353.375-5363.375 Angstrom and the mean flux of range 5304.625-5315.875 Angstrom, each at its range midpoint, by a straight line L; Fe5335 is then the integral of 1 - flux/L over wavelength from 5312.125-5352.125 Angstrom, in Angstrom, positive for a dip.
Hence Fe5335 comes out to 3.3 Angstrom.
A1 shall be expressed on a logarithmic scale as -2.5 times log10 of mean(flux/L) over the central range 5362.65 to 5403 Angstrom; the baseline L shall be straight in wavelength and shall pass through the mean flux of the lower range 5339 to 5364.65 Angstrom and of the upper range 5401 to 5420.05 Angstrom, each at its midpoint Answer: 0.02 mag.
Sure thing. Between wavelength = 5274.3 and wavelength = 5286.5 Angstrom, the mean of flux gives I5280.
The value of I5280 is 2.06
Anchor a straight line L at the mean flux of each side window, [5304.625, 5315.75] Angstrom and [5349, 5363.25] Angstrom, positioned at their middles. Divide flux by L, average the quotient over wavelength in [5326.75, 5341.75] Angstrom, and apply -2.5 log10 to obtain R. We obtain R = 0.07 mag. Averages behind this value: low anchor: 1.98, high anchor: 2.12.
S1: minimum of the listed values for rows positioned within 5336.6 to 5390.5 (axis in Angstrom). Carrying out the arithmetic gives 1.834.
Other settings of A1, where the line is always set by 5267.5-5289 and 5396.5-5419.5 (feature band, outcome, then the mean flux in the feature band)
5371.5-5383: -0.04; 1.99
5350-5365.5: -0.11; 2.13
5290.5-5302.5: 0.03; 1.87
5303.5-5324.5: 0.01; 1.91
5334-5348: -0.04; 1.99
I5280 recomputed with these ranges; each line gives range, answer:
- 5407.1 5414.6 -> 2.02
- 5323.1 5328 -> 1.84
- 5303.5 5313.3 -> 2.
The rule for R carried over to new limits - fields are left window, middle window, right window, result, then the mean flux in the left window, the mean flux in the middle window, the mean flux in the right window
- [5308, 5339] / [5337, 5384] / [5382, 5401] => -0.05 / 1.89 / 2.02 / 1.98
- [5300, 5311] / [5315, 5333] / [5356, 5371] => 0.10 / 1.99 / 1.83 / 2.08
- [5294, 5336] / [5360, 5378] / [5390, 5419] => -0.03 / 1.9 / 1.97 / 1.94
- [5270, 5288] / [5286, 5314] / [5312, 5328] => -0.02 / 1.97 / 1.94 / 1.86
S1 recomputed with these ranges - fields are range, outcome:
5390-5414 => 1.809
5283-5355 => 1.726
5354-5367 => 1.897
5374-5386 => 1.87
